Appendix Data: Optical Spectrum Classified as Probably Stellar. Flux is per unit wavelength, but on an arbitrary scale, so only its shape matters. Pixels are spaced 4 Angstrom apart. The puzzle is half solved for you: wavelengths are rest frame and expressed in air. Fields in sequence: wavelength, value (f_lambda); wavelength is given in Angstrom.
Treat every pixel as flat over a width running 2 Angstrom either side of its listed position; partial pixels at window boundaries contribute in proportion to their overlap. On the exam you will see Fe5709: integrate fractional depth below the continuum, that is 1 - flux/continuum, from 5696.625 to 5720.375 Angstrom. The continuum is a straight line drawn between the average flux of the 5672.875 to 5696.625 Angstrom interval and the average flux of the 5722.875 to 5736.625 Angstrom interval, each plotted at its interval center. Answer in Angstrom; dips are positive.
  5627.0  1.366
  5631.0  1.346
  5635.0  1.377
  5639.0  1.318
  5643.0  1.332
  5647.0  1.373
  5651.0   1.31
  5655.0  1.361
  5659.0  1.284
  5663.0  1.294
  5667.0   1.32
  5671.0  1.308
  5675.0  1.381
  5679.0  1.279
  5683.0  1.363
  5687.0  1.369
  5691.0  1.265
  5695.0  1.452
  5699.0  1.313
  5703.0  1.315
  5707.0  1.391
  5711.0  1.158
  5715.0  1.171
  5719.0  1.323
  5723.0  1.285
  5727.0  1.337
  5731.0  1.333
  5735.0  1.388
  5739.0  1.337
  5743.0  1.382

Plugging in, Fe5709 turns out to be 1.2 Angstrom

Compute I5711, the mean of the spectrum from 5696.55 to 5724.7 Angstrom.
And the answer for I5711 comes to 1.28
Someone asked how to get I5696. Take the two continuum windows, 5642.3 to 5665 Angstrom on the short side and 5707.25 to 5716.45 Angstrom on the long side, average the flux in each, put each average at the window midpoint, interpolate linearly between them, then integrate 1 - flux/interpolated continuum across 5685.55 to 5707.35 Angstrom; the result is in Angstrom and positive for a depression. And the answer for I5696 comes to -1.9 Angstrom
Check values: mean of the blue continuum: 1.33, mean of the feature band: 1.35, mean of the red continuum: 1.21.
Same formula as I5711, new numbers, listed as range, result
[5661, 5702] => 1.33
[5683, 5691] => 1.34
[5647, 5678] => 1.32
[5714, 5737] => 1.31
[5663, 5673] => 1.31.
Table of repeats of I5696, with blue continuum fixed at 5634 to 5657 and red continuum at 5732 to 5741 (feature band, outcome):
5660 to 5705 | 0.6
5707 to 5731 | 1.5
